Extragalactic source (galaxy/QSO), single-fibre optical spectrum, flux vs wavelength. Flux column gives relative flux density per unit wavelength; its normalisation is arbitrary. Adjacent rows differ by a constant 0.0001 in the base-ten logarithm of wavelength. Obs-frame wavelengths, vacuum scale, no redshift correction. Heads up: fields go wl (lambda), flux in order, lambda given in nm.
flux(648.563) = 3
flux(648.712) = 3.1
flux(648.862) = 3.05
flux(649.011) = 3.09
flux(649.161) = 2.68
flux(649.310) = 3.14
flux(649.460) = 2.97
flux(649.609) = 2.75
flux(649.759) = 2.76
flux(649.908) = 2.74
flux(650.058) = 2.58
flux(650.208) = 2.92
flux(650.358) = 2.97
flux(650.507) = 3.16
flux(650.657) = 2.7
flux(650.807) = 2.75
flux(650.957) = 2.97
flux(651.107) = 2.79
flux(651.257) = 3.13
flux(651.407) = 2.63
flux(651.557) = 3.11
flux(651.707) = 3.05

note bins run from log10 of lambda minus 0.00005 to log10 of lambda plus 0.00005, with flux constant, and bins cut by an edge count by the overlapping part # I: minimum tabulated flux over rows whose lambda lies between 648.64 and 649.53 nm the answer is 2.68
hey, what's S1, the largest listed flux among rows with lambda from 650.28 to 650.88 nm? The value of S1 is 3.16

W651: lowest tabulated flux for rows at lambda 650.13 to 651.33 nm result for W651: 2.7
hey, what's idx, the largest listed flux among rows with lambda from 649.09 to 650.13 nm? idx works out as 3.14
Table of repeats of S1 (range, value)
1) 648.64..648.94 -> 3.1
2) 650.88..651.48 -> 3.13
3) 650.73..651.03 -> 2.97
